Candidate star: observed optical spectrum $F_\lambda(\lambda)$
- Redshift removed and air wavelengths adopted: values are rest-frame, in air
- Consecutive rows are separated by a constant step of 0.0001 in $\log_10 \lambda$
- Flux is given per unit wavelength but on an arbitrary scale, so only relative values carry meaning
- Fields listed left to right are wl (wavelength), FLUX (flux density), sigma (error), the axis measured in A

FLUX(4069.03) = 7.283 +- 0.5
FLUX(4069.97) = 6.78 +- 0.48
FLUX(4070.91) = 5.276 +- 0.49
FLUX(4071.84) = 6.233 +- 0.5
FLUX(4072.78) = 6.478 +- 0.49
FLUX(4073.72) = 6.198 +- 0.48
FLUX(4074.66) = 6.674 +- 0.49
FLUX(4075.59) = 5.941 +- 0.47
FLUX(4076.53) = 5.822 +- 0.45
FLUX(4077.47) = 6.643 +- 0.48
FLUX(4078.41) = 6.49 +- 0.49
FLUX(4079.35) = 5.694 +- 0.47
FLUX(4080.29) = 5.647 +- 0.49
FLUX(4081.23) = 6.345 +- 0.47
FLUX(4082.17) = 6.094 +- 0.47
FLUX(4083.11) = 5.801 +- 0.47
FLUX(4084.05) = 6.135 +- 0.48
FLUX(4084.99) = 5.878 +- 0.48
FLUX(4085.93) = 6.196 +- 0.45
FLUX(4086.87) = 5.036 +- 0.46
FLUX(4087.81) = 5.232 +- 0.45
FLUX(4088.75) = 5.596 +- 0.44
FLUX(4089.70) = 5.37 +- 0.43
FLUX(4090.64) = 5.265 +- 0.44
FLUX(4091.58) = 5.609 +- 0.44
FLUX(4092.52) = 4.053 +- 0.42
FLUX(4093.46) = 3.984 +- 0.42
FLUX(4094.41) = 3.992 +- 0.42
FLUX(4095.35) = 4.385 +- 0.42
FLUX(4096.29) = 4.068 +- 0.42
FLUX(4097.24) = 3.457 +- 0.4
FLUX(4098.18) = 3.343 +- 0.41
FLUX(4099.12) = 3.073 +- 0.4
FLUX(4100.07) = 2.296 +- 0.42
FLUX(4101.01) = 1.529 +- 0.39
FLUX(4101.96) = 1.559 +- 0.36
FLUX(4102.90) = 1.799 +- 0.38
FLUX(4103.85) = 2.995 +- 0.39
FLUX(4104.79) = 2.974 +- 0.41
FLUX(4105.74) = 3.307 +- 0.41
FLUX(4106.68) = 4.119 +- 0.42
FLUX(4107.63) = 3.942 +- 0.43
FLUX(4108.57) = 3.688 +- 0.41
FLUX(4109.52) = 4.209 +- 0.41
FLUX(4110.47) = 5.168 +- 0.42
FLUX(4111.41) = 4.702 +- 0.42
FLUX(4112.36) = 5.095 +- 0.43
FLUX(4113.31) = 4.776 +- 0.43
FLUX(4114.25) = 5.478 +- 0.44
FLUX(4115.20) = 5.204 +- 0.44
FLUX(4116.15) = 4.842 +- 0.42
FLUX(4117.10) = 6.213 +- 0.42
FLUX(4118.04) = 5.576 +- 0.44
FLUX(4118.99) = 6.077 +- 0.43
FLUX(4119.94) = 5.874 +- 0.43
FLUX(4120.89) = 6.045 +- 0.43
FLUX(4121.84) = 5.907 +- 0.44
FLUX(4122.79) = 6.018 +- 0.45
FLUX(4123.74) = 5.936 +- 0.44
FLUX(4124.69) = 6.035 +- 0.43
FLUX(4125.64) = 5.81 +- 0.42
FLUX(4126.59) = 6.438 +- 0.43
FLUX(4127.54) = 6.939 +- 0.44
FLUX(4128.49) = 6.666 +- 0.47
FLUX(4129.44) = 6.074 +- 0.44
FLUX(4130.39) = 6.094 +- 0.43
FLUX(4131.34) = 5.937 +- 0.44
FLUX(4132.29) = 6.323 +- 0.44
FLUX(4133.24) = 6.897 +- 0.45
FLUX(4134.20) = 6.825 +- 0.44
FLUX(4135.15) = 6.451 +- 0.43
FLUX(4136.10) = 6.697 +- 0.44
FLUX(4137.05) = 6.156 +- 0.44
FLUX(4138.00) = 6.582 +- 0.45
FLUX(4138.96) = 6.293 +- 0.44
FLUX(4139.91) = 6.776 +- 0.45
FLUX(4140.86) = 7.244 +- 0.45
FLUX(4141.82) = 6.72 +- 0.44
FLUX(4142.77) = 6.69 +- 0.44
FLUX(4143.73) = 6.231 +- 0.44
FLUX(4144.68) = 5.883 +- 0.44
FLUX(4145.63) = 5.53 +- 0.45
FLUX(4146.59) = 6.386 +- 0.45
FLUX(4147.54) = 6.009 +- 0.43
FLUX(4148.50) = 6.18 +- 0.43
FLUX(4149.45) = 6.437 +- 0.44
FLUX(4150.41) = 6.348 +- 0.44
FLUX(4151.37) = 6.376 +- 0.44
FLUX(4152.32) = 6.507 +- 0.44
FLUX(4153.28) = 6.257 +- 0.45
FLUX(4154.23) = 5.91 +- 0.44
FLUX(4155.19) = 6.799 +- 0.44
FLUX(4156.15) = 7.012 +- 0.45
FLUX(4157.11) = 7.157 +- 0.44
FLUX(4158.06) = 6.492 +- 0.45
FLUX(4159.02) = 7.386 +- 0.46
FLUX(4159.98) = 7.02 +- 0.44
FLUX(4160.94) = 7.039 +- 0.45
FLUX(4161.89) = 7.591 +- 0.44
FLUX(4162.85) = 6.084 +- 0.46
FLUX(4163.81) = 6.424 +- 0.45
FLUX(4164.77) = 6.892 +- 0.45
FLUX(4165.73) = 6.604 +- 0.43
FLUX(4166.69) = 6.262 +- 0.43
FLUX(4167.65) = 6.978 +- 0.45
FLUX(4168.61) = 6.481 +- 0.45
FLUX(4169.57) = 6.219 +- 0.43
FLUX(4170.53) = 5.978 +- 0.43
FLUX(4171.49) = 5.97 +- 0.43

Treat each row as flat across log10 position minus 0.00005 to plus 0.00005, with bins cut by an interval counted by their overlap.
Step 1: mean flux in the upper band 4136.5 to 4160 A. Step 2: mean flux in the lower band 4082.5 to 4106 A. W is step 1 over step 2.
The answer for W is 1.6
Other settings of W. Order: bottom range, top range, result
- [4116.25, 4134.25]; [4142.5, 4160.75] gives 1.05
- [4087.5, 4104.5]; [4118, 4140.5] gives 1.68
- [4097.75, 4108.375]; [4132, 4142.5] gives 2.34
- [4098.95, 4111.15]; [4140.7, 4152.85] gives 2.00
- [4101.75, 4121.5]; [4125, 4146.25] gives 1.42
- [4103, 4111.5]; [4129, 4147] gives 1.70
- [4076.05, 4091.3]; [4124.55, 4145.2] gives 1.11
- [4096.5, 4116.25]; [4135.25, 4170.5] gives 1.78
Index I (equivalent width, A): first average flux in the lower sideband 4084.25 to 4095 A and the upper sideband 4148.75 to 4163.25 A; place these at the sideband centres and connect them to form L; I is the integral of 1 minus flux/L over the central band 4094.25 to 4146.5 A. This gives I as 6.3 A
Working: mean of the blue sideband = 5.13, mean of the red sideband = 6.69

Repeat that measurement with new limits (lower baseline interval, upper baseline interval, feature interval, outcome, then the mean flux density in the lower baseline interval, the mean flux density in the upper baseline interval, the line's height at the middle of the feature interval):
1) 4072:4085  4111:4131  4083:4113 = 9.16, 6.14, 5.8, 5.99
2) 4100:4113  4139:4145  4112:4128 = -3.99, 3.44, 6.59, 4.64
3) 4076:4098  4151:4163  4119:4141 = -0.43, 5.31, 6.77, 6.2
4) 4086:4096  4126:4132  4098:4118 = 6.19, 4.89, 6.35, 5.55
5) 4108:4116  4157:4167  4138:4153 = -0.60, 4.78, 6.81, 6.14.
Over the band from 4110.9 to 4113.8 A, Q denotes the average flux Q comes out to 4.88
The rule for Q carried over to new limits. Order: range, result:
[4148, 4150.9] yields 6.3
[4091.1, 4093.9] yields 4.57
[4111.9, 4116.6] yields 5.08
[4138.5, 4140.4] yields 6.57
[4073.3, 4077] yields 6.17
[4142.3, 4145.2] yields 6.26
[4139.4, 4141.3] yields 7.02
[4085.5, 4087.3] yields 5.62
